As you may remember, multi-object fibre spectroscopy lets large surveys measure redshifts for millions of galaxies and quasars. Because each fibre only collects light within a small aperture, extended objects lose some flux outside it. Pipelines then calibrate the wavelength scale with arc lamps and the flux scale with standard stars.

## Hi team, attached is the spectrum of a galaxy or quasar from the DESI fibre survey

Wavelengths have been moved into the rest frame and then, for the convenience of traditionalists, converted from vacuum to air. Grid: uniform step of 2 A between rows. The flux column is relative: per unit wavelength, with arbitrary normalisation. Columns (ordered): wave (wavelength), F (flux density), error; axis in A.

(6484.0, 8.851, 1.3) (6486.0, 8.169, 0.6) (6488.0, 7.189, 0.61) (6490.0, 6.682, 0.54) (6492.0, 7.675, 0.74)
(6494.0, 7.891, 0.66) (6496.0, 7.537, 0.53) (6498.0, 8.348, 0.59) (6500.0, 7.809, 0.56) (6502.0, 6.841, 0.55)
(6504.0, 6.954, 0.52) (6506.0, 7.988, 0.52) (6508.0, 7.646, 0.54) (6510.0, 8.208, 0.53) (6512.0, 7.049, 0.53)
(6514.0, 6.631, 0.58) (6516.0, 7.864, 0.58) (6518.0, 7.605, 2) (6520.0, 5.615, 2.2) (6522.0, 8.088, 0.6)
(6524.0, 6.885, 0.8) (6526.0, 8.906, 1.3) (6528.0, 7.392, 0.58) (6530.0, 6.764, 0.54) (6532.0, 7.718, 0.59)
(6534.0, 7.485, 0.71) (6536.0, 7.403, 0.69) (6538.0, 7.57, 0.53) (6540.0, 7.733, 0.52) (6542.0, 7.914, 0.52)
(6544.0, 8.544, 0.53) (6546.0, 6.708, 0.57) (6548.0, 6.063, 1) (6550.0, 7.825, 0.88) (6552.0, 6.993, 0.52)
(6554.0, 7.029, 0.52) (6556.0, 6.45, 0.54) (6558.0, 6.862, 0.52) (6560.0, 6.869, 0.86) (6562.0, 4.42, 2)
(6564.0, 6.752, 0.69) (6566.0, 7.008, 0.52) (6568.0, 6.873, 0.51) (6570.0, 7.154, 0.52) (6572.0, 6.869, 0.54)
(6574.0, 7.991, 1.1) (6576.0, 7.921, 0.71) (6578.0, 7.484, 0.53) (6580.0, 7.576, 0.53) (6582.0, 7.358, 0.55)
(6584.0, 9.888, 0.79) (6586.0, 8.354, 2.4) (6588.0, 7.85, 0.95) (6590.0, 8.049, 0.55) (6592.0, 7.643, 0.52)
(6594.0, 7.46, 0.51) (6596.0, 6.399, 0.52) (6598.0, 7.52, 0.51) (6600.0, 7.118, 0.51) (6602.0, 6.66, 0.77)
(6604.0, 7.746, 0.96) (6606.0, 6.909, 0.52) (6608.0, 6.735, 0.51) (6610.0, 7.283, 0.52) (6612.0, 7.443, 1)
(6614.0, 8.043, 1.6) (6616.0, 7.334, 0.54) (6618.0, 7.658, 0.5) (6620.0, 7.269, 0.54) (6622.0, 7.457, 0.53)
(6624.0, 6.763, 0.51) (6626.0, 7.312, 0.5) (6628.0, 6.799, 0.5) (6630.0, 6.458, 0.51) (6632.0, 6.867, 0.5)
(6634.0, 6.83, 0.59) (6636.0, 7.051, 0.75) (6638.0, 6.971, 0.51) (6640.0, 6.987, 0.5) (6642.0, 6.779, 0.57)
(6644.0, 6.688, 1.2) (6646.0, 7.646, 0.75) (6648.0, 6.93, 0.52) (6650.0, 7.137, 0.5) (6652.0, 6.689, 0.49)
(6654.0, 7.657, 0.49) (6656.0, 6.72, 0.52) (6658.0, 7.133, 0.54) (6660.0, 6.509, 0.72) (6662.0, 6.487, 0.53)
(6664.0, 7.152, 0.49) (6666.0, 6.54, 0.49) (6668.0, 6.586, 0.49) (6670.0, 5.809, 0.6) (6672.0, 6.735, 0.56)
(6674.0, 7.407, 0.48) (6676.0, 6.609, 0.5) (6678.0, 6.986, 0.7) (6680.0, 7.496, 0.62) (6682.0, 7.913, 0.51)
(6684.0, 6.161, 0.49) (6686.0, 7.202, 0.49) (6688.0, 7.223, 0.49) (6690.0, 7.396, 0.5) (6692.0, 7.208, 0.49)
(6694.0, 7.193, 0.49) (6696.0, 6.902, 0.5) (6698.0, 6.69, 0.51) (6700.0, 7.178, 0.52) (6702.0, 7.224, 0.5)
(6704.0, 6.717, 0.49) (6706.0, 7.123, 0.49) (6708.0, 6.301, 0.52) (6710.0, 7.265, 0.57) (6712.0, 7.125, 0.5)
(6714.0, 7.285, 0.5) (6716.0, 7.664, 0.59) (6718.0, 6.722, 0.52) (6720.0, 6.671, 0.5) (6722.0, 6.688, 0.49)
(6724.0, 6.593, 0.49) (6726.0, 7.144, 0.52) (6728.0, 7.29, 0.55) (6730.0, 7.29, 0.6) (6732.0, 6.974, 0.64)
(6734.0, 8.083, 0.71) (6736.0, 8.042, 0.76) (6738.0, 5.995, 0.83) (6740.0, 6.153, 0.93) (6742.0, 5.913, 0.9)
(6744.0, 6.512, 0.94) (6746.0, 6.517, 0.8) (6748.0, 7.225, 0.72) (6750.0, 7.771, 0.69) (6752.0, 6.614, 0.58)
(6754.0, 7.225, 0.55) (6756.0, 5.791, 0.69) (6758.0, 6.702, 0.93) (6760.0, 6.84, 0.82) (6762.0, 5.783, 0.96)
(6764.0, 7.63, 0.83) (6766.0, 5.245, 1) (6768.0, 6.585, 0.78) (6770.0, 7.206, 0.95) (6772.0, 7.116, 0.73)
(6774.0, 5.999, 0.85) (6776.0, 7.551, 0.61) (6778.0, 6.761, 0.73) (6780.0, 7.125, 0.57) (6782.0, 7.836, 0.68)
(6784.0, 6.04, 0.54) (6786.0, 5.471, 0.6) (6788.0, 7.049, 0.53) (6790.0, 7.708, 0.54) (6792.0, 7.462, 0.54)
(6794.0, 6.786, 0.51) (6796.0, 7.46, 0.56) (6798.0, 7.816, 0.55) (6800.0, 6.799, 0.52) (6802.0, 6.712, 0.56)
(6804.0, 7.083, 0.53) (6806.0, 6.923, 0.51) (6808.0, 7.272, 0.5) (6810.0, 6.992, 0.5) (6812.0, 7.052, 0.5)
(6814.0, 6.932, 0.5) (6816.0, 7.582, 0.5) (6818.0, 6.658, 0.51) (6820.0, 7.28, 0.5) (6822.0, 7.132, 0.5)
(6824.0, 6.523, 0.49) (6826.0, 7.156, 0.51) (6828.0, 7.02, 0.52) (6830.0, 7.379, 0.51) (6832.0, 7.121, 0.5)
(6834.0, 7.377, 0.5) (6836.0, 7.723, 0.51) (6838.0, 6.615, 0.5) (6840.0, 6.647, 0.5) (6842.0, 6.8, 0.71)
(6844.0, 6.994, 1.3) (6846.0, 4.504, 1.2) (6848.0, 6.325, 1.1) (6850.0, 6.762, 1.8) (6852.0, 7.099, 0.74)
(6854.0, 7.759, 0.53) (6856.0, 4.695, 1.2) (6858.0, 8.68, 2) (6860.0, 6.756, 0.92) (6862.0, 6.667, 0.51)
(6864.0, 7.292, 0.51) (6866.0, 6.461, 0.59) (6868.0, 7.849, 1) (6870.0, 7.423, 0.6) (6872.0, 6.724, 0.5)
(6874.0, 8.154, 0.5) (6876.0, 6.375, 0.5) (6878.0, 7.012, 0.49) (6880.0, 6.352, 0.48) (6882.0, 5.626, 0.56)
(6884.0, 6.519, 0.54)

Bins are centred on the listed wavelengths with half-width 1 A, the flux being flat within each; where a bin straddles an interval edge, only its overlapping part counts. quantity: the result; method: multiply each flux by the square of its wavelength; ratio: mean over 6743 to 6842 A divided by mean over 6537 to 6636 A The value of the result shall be 1.0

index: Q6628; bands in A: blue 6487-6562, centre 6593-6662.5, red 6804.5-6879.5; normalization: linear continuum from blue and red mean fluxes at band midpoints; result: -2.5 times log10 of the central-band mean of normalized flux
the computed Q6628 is 0.021 mag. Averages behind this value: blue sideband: 7.33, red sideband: 6.96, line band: 7.07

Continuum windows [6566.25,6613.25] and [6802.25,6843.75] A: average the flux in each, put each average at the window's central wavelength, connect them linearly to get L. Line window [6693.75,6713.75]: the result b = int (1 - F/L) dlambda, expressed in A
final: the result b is 0.83 A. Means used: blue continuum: 7.49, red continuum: 7.06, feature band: 6.98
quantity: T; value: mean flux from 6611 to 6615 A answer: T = 7.74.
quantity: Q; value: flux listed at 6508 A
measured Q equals 7.646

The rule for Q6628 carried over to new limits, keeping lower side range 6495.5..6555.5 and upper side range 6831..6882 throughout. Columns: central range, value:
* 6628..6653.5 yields 0.05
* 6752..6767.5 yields 0.09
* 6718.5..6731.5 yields 0.02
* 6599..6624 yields 0.00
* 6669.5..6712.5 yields 0.02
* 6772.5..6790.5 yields 0.03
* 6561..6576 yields 0.08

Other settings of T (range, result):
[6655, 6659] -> 6.93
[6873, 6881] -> 6.97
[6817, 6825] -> 6.9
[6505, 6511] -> 7.95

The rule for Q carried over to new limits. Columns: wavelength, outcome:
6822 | 7.132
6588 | 7.85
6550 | 7.825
